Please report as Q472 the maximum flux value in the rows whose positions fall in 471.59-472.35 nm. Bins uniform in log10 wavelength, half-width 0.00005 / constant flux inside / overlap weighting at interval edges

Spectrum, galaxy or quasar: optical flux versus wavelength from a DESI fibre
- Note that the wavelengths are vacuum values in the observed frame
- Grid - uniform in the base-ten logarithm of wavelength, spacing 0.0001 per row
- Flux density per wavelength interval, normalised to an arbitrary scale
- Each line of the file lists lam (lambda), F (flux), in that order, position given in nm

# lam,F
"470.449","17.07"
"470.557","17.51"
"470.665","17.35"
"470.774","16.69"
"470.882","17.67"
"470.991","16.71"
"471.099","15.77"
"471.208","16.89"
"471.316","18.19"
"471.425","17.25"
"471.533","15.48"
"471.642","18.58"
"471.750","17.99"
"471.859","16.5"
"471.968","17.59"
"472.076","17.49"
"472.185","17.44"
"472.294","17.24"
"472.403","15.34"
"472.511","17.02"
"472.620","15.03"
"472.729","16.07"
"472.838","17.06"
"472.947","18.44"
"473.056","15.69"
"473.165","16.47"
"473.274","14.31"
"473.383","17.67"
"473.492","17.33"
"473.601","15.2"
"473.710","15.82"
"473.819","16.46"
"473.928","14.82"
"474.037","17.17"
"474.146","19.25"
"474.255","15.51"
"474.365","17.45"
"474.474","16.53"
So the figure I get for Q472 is 18.58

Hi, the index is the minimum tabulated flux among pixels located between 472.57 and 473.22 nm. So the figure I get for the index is 15.03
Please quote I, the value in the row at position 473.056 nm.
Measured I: 15.69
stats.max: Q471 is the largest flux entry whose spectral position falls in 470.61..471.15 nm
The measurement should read 17.67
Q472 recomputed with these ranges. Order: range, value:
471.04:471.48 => 18.19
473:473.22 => 16.47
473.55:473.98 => 16.46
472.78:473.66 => 18.44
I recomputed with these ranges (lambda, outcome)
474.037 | 17.17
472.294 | 17.24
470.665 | 17.35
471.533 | 15.48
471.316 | 18.19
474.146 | 19.25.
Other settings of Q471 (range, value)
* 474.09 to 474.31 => 19.25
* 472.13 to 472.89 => 17.44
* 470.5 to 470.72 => 17.51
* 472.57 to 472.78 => 16.07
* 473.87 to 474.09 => 17.17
